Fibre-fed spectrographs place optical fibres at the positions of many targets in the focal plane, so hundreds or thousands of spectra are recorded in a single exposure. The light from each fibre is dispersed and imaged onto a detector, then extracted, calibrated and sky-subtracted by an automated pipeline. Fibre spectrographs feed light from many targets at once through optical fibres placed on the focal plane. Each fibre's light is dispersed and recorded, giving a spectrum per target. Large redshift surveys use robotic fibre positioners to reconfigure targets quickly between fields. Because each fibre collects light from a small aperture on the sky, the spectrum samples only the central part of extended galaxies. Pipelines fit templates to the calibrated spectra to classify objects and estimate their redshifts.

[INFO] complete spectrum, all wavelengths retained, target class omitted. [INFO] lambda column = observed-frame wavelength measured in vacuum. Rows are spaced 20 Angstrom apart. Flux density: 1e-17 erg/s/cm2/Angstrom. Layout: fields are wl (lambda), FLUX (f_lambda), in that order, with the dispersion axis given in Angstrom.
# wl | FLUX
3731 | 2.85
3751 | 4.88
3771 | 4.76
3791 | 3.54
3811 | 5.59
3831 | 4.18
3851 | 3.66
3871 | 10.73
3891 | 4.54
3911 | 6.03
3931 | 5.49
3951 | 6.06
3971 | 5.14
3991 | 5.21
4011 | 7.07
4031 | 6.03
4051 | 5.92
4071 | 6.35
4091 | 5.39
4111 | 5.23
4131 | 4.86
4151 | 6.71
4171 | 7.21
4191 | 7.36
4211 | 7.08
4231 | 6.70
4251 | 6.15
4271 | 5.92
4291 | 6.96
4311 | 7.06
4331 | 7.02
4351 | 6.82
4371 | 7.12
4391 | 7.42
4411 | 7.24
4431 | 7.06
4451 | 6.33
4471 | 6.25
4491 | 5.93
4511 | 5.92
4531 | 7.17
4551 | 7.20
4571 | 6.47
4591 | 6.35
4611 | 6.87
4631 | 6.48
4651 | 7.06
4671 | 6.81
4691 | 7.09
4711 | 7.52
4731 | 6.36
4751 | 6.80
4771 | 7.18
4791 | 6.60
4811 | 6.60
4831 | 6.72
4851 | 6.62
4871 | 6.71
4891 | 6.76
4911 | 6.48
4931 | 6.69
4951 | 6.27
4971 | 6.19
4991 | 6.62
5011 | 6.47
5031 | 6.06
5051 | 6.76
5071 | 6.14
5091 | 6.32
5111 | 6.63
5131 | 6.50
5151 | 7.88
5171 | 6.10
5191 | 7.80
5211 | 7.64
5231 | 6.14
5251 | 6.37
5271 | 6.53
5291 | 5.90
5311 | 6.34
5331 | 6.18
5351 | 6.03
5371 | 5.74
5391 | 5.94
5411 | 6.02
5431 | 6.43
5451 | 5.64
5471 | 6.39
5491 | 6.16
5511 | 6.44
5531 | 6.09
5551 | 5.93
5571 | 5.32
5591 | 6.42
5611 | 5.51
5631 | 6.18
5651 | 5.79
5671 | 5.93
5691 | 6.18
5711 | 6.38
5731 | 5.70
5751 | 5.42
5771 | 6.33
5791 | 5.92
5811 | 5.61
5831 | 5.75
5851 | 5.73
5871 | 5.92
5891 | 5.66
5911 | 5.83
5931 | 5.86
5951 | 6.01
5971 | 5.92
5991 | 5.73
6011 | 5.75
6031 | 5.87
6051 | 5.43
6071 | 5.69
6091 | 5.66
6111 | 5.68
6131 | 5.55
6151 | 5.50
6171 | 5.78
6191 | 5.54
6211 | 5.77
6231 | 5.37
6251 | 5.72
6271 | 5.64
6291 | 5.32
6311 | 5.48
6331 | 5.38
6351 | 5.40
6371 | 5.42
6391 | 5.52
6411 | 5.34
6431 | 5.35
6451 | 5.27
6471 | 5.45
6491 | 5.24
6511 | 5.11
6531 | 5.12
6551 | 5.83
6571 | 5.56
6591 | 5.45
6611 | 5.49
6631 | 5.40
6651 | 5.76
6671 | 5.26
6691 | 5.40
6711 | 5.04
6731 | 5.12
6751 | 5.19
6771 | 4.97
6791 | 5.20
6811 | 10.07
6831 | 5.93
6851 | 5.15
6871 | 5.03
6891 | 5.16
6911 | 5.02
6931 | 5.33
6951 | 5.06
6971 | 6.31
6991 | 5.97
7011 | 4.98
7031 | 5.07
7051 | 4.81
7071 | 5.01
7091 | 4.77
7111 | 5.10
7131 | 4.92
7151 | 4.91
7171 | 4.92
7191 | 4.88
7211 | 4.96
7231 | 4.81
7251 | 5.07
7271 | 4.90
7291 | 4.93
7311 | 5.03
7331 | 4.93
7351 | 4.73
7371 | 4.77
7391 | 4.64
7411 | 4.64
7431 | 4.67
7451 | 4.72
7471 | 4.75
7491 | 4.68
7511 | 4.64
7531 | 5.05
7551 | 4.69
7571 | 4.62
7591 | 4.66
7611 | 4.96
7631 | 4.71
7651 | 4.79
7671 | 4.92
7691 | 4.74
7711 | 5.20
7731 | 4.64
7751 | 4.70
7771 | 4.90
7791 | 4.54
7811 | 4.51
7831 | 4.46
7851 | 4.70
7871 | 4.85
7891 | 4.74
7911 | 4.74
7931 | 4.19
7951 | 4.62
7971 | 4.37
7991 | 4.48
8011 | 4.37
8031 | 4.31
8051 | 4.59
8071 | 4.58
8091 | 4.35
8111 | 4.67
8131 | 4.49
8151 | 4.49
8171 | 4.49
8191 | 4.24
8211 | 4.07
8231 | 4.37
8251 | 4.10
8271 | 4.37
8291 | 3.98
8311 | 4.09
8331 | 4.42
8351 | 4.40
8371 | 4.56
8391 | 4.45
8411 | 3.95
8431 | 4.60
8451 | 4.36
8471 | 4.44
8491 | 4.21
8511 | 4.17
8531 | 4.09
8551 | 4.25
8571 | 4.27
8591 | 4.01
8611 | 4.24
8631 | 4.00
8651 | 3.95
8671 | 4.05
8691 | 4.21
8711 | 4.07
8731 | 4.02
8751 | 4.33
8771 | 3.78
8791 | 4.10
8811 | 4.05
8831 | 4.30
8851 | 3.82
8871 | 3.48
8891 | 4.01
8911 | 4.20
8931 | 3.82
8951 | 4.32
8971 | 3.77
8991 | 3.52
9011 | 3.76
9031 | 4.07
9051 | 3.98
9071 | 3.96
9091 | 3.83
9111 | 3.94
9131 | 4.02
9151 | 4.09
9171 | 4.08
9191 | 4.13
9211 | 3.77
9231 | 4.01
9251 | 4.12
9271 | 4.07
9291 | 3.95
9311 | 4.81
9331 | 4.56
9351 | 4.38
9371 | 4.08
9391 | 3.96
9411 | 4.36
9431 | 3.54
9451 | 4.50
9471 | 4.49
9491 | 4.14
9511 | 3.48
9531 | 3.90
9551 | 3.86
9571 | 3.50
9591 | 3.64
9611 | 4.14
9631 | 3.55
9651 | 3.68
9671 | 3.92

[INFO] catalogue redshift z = 0.038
